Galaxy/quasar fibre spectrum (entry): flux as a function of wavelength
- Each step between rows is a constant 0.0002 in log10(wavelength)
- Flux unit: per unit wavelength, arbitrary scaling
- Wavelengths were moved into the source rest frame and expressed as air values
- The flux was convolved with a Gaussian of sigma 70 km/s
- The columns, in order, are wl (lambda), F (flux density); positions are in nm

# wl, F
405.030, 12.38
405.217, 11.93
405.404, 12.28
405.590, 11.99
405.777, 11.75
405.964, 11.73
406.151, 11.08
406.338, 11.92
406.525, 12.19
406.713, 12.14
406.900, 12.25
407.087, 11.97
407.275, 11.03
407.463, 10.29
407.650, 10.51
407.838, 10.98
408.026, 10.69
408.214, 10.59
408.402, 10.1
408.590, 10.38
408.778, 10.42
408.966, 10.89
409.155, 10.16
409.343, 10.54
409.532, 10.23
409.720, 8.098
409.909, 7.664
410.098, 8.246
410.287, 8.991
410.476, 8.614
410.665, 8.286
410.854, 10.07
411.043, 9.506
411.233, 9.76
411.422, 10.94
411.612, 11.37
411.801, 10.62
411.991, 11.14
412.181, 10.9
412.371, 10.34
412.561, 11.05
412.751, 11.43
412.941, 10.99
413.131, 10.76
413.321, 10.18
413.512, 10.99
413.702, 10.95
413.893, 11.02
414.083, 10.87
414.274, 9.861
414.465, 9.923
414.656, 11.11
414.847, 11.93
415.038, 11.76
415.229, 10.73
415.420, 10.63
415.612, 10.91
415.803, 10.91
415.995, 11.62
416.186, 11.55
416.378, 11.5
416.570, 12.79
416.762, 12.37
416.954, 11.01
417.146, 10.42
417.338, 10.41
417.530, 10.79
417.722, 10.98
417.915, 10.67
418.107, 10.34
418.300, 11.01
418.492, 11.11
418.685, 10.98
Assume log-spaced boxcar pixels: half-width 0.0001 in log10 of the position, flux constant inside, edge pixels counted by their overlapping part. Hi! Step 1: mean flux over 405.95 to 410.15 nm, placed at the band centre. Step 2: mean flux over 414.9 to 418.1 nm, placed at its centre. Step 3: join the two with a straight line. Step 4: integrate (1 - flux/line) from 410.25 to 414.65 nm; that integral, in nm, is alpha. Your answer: 0.20 nm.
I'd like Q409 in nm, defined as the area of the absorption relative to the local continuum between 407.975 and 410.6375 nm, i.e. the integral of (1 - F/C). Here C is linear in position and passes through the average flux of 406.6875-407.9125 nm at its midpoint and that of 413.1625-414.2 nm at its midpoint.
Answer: 0.356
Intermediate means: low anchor 11.3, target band 9.63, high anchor 10.8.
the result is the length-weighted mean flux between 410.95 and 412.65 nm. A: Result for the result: 10.6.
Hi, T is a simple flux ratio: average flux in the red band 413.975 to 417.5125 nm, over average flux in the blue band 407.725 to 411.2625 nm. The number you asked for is 1.15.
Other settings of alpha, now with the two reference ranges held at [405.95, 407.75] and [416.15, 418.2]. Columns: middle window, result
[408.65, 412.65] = 0.517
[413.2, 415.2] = 0.071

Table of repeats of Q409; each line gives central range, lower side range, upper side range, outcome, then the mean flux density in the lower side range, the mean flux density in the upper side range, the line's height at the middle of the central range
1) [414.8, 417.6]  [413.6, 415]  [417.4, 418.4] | -0.12 nm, 10.9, 10.8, 10.8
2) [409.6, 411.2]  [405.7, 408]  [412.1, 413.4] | 0.33 nm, 11.5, 10.8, 11.1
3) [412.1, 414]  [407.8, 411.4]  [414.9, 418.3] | -0.08 nm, 9.7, 11.1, 10.4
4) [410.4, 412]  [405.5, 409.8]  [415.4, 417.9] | 0.15 nm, 11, 11.2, 11.1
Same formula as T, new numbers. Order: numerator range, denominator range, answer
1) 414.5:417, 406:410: 1.07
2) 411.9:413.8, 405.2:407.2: 0.91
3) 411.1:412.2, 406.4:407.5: 0.92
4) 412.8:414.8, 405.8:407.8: 0.93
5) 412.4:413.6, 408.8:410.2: 1.15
